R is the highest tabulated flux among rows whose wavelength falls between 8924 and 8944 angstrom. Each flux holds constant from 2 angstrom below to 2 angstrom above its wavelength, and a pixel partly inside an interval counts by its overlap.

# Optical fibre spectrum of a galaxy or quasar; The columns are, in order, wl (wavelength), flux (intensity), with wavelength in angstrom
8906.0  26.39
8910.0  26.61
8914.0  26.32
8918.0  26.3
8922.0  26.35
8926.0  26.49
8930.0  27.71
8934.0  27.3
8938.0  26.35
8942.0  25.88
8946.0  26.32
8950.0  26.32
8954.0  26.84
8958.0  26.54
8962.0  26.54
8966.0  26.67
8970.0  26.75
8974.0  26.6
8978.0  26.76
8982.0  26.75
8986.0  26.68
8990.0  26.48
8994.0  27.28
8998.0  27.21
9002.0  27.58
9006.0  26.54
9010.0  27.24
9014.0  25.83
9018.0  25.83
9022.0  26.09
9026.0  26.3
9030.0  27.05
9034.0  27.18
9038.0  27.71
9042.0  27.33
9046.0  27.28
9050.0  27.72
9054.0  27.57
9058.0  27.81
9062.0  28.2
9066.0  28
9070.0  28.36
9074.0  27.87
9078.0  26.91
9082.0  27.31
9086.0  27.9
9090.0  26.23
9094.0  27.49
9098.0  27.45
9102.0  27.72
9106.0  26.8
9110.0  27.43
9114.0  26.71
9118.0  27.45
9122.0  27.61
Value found 27.71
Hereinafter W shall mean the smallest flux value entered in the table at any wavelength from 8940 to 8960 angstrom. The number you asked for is 25.88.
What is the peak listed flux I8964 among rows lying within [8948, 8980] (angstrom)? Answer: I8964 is 26.84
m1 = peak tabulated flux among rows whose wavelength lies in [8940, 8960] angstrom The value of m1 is 26.84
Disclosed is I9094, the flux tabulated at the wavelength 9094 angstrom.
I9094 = 27.49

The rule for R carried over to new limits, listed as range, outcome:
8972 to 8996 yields 27.28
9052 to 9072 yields 28.36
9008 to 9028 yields 27.24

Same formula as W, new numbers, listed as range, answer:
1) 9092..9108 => 26.8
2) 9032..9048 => 27.18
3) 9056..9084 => 26.91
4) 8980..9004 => 26.48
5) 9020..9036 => 26.09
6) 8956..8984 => 26.54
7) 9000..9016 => 25.83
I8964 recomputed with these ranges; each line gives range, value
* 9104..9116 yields 27.43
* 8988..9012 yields 27.58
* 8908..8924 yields 26.61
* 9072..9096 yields 27.9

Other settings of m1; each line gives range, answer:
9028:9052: 27.72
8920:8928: 26.49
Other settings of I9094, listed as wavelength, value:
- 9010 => 27.24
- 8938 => 26.35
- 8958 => 26.54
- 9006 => 26.54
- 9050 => 27.72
